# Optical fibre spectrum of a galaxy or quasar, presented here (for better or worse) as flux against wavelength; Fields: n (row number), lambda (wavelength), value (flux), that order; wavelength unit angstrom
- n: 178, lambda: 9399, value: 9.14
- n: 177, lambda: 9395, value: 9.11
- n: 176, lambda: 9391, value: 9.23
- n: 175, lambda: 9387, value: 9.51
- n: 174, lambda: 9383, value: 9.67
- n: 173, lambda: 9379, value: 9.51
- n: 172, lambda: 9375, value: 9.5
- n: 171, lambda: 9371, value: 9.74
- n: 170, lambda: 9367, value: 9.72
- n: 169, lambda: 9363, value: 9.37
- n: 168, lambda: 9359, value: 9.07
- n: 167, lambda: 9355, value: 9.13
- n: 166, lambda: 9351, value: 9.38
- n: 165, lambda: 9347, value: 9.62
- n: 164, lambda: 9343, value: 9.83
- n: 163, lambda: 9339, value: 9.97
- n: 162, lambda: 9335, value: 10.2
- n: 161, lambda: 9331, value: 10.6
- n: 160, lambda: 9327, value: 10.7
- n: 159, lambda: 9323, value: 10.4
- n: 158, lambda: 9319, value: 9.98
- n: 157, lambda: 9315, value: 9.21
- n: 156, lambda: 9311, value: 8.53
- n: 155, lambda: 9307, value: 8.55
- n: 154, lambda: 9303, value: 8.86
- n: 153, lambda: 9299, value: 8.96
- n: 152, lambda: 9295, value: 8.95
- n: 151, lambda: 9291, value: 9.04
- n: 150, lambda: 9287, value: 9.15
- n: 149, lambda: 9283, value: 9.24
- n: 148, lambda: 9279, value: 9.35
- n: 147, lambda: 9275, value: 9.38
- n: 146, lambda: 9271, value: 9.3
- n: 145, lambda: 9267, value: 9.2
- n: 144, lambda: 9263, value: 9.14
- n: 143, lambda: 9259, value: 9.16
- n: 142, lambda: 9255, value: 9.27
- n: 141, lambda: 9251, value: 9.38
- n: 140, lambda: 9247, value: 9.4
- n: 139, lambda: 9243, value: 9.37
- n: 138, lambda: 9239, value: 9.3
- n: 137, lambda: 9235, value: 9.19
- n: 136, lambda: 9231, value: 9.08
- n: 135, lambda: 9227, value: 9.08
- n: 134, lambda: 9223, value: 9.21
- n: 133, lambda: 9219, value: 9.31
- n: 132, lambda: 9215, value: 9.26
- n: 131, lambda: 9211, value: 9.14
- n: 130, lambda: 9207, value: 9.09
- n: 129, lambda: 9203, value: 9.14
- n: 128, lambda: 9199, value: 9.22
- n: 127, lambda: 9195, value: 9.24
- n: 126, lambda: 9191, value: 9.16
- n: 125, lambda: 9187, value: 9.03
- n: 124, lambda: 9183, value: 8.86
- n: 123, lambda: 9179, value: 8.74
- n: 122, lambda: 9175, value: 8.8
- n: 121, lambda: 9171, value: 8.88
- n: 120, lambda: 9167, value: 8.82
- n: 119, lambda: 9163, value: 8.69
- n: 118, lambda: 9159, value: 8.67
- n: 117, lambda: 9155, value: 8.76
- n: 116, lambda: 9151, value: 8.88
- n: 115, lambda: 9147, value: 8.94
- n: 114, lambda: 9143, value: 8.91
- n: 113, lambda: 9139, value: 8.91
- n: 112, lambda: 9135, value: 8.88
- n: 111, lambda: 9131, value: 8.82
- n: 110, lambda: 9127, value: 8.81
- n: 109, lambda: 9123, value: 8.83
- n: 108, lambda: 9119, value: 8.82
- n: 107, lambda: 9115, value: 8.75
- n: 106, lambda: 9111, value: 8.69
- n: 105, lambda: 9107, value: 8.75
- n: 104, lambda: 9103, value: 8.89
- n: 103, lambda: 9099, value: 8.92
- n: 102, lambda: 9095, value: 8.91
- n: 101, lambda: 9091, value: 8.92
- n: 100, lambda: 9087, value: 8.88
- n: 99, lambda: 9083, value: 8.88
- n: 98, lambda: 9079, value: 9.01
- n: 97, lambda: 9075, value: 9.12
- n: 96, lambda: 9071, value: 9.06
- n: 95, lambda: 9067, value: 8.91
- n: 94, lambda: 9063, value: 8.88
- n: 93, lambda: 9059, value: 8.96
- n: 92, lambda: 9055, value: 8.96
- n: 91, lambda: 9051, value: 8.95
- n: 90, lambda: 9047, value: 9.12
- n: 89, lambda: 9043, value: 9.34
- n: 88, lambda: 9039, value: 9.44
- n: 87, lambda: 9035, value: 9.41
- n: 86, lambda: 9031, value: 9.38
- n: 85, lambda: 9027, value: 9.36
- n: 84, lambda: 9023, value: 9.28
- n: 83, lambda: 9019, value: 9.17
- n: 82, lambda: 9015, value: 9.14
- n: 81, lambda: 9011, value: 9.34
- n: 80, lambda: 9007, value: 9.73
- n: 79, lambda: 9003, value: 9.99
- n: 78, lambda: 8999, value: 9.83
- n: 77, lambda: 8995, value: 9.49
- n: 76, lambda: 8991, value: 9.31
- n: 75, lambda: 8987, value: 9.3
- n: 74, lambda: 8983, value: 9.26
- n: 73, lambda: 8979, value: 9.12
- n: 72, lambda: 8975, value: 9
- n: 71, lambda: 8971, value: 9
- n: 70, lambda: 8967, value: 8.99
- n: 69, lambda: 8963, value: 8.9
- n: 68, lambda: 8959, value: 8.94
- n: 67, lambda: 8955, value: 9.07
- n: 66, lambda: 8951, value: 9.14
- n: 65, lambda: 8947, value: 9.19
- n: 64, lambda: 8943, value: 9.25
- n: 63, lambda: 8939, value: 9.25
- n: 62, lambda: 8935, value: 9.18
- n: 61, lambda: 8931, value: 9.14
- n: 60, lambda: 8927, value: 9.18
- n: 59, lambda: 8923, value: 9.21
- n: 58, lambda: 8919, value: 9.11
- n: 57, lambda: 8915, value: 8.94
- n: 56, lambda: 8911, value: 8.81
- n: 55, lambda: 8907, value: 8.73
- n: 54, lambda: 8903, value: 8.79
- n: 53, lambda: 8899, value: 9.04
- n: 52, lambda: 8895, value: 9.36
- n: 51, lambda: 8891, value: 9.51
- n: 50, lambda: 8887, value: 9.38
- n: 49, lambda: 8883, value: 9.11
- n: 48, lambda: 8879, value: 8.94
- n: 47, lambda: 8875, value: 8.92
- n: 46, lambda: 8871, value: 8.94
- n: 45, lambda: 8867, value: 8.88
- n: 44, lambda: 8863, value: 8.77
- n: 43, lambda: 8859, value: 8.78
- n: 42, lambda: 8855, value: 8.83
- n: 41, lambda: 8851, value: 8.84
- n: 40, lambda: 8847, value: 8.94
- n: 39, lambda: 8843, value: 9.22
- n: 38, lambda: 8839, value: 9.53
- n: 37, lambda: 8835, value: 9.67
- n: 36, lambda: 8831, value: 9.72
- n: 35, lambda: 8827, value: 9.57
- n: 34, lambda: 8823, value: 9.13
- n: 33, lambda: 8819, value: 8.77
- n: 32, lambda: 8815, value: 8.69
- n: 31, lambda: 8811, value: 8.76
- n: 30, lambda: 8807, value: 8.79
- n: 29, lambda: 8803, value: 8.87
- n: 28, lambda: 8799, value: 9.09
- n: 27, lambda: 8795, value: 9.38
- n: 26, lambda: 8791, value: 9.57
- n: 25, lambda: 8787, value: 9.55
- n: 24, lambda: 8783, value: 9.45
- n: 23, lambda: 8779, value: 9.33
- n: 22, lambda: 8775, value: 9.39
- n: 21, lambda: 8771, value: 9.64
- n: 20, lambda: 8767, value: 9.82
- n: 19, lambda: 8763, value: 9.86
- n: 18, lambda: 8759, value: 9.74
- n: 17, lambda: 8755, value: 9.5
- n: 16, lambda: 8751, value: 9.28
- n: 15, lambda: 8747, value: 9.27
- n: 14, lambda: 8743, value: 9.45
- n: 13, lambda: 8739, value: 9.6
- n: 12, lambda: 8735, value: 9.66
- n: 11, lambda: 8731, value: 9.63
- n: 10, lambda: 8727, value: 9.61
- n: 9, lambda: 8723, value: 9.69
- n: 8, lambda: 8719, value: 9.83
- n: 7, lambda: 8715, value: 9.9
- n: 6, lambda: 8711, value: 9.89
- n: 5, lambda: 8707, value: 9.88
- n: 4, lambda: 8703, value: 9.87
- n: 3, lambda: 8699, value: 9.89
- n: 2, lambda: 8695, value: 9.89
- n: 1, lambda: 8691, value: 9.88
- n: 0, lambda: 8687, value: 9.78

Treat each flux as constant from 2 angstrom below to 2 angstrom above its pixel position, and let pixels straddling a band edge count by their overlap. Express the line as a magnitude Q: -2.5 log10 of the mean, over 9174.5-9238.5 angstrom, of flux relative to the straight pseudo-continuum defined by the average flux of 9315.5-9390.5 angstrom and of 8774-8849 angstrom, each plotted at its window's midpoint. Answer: 0.06 mag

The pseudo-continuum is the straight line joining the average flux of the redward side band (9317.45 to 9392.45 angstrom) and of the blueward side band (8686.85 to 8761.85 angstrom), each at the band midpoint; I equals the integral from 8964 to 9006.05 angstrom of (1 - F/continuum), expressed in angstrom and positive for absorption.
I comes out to 1.7 angstrom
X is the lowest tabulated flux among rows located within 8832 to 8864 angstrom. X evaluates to 8.77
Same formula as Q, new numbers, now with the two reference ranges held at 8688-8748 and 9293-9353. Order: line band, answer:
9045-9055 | 0.07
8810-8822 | 0.11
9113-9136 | 0.10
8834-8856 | 0.06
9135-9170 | 0.09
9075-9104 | 0.08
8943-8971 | 0.07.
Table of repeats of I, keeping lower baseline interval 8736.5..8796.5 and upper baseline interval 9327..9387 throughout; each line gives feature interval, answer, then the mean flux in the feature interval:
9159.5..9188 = 2.44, 8.82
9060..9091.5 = 2.14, 8.96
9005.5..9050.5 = 1.31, 9.32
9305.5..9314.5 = 0.96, 8.65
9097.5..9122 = 2.09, 8.8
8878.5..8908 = 1.33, 9.13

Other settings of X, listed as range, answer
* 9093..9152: 8.69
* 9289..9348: 8.53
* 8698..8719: 9.83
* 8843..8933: 8.73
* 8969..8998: 9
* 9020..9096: 8.88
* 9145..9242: 8.67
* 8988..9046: 9.14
